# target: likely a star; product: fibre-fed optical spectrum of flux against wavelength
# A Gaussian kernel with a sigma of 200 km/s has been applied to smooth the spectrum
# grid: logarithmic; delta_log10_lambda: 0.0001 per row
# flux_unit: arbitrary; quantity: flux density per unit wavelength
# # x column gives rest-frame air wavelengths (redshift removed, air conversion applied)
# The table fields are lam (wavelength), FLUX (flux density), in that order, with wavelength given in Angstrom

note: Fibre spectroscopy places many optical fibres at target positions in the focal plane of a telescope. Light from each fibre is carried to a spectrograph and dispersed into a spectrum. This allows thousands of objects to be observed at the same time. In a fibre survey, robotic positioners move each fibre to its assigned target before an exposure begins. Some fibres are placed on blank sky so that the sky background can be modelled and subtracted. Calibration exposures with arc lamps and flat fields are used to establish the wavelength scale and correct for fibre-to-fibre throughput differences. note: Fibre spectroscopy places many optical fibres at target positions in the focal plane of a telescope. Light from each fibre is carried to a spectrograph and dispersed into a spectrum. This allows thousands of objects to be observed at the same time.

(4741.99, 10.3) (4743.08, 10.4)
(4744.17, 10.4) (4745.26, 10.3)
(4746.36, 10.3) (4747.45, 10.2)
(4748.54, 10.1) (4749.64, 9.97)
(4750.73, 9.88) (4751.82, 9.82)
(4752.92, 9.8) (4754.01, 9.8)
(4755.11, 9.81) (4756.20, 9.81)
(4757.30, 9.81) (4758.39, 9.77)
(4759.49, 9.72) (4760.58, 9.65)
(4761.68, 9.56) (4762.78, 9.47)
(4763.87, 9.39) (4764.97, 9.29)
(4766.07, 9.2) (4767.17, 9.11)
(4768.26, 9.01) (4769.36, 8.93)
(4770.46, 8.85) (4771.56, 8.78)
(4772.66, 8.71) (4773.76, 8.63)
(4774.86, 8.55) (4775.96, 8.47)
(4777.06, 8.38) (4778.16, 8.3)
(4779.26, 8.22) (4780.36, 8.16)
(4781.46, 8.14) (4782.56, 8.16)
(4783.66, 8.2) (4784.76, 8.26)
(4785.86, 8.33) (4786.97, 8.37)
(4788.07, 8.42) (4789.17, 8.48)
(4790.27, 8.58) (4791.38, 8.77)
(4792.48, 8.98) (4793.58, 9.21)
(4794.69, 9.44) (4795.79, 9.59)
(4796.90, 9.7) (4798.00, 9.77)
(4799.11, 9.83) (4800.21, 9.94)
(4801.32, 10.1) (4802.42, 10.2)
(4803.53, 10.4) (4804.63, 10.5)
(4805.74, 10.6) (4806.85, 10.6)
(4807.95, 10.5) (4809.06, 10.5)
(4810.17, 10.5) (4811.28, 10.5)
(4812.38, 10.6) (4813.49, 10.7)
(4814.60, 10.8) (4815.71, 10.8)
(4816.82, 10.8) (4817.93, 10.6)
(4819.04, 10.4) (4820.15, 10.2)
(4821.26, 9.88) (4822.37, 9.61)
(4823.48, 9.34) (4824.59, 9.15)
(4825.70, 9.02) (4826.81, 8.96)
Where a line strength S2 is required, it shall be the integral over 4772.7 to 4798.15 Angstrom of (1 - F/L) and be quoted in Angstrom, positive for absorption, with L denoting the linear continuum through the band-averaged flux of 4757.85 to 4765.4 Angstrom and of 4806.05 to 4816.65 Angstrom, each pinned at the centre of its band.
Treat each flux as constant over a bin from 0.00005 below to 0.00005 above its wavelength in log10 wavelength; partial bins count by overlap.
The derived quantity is 3.6 Angstrom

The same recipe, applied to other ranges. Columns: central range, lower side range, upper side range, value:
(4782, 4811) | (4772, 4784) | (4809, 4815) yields 0.4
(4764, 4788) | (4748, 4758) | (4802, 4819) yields 3.7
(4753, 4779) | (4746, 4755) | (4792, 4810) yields 2.1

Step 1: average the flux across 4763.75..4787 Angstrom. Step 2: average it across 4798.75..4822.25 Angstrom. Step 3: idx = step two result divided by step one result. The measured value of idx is 1.2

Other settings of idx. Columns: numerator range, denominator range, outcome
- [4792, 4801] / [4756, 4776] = 1.04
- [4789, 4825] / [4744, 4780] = 1.07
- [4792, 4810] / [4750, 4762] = 1.02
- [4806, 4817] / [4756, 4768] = 1.12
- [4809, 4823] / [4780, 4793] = 1.24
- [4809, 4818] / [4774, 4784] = 1.28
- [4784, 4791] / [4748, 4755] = 0.85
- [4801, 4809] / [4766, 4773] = 1.17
